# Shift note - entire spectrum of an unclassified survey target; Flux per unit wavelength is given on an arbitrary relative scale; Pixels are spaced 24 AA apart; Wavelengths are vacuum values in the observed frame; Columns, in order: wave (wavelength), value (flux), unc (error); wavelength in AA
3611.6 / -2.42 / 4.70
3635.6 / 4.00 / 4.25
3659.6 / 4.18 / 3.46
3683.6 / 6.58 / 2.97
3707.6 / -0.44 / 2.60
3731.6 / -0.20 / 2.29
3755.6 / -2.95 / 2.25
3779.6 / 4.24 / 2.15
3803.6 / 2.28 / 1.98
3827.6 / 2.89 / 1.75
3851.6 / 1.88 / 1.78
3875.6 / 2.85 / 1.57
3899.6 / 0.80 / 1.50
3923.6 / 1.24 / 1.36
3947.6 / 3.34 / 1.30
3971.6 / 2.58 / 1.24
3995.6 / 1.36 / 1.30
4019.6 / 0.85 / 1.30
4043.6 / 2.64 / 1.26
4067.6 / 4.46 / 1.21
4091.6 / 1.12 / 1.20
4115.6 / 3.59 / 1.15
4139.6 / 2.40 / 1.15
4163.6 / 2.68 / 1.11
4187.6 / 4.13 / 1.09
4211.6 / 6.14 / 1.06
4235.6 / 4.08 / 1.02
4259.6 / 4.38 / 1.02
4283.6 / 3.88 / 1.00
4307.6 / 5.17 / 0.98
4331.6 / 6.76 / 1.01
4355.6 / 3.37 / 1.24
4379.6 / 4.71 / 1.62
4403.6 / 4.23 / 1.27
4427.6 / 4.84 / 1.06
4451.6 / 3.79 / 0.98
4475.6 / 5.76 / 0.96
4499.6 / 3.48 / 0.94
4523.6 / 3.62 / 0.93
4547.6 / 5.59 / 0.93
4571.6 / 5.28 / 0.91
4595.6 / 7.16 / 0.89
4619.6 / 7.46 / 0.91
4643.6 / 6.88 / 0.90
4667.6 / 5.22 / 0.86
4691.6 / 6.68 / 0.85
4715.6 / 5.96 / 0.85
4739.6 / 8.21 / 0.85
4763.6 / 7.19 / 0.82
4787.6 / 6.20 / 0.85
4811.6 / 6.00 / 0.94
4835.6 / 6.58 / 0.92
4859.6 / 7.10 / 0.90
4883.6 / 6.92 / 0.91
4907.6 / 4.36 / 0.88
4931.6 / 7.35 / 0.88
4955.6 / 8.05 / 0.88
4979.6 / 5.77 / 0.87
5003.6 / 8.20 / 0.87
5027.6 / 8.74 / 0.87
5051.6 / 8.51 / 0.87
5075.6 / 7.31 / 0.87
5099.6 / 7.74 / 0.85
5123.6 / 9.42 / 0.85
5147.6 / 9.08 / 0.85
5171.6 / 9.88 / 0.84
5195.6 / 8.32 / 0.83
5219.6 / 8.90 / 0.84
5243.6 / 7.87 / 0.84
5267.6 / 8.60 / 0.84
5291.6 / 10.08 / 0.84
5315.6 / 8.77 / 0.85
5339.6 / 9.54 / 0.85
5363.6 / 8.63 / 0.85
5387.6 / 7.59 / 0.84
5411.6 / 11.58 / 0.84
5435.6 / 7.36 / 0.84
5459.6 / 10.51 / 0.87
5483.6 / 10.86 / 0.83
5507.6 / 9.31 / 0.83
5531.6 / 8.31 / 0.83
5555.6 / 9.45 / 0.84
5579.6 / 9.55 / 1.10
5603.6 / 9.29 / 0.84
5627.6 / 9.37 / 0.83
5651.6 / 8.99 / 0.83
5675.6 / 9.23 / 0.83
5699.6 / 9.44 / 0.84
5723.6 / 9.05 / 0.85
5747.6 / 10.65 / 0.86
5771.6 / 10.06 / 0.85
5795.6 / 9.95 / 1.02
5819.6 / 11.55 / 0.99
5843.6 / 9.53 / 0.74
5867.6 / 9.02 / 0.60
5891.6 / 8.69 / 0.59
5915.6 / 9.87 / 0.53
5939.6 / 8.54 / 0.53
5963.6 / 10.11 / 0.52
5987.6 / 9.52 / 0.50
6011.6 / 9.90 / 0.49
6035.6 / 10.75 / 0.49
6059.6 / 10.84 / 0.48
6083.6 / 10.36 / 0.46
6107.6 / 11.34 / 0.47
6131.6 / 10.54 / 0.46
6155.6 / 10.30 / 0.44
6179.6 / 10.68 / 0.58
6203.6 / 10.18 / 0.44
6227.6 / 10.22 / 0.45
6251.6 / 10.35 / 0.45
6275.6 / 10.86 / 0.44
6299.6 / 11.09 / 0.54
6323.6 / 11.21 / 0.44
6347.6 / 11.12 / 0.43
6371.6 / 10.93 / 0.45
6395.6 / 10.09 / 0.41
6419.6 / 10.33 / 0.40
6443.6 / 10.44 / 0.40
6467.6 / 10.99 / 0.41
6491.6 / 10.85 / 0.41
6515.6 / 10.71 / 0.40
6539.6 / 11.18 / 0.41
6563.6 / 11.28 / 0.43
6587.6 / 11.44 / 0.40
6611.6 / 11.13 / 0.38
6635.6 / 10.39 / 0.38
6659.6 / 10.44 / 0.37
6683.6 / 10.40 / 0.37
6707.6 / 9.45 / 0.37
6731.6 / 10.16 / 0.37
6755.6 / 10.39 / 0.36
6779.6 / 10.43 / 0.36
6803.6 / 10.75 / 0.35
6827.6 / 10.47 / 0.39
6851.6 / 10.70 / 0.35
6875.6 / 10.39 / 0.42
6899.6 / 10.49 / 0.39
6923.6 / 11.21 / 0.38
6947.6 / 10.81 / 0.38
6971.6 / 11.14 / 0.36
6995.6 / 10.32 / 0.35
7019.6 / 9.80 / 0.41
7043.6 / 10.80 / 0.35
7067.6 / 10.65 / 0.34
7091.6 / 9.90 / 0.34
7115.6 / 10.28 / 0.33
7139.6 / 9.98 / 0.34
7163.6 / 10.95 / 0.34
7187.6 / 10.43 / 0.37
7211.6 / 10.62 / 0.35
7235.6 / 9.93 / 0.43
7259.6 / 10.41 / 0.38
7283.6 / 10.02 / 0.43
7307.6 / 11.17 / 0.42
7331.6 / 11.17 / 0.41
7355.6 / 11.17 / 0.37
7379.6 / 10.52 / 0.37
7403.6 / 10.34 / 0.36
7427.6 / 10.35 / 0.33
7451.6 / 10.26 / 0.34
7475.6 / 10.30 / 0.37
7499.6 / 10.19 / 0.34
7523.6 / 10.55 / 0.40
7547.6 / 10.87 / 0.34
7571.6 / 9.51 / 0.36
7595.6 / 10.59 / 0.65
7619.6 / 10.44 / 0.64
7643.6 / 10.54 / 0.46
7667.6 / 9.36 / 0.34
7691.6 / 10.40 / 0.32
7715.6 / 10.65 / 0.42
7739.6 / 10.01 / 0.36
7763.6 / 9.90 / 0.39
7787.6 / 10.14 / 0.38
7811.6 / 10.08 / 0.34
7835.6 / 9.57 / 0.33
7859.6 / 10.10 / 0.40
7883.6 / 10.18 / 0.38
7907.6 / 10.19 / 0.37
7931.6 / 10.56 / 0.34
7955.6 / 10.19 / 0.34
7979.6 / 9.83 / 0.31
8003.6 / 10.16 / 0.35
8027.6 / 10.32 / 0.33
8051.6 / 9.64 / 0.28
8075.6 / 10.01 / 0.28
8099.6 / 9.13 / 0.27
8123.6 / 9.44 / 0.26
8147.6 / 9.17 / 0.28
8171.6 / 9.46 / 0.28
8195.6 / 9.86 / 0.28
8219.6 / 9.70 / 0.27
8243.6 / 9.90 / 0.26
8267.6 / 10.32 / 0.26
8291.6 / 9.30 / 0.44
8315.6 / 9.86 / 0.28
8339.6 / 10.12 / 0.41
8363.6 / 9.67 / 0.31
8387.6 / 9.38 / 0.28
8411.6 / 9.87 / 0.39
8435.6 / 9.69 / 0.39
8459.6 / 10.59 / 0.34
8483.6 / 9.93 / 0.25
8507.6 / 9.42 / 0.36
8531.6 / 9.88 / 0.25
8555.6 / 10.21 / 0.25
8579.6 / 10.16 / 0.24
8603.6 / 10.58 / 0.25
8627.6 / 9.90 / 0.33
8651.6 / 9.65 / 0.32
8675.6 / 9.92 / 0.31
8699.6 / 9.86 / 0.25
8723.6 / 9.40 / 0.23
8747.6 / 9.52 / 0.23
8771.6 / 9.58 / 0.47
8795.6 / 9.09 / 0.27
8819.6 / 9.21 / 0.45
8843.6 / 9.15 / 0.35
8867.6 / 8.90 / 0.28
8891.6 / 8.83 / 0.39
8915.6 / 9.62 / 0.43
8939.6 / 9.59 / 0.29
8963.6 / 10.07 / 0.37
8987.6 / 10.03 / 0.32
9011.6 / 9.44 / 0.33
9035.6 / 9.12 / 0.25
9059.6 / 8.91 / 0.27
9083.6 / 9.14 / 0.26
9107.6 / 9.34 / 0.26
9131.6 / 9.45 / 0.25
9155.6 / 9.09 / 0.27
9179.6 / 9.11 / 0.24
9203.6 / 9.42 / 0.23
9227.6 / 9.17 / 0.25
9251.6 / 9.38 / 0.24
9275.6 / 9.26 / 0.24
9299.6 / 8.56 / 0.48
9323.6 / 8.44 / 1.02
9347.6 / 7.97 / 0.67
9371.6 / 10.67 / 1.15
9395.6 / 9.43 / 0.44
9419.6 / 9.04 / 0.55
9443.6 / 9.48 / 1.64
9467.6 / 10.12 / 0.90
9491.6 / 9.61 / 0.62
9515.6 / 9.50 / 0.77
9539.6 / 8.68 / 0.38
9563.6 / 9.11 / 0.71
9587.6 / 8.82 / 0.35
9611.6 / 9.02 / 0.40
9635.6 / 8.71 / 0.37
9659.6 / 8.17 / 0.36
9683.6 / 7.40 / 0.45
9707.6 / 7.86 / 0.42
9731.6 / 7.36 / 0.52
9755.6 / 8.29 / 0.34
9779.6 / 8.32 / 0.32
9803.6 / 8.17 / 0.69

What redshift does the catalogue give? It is 0.140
